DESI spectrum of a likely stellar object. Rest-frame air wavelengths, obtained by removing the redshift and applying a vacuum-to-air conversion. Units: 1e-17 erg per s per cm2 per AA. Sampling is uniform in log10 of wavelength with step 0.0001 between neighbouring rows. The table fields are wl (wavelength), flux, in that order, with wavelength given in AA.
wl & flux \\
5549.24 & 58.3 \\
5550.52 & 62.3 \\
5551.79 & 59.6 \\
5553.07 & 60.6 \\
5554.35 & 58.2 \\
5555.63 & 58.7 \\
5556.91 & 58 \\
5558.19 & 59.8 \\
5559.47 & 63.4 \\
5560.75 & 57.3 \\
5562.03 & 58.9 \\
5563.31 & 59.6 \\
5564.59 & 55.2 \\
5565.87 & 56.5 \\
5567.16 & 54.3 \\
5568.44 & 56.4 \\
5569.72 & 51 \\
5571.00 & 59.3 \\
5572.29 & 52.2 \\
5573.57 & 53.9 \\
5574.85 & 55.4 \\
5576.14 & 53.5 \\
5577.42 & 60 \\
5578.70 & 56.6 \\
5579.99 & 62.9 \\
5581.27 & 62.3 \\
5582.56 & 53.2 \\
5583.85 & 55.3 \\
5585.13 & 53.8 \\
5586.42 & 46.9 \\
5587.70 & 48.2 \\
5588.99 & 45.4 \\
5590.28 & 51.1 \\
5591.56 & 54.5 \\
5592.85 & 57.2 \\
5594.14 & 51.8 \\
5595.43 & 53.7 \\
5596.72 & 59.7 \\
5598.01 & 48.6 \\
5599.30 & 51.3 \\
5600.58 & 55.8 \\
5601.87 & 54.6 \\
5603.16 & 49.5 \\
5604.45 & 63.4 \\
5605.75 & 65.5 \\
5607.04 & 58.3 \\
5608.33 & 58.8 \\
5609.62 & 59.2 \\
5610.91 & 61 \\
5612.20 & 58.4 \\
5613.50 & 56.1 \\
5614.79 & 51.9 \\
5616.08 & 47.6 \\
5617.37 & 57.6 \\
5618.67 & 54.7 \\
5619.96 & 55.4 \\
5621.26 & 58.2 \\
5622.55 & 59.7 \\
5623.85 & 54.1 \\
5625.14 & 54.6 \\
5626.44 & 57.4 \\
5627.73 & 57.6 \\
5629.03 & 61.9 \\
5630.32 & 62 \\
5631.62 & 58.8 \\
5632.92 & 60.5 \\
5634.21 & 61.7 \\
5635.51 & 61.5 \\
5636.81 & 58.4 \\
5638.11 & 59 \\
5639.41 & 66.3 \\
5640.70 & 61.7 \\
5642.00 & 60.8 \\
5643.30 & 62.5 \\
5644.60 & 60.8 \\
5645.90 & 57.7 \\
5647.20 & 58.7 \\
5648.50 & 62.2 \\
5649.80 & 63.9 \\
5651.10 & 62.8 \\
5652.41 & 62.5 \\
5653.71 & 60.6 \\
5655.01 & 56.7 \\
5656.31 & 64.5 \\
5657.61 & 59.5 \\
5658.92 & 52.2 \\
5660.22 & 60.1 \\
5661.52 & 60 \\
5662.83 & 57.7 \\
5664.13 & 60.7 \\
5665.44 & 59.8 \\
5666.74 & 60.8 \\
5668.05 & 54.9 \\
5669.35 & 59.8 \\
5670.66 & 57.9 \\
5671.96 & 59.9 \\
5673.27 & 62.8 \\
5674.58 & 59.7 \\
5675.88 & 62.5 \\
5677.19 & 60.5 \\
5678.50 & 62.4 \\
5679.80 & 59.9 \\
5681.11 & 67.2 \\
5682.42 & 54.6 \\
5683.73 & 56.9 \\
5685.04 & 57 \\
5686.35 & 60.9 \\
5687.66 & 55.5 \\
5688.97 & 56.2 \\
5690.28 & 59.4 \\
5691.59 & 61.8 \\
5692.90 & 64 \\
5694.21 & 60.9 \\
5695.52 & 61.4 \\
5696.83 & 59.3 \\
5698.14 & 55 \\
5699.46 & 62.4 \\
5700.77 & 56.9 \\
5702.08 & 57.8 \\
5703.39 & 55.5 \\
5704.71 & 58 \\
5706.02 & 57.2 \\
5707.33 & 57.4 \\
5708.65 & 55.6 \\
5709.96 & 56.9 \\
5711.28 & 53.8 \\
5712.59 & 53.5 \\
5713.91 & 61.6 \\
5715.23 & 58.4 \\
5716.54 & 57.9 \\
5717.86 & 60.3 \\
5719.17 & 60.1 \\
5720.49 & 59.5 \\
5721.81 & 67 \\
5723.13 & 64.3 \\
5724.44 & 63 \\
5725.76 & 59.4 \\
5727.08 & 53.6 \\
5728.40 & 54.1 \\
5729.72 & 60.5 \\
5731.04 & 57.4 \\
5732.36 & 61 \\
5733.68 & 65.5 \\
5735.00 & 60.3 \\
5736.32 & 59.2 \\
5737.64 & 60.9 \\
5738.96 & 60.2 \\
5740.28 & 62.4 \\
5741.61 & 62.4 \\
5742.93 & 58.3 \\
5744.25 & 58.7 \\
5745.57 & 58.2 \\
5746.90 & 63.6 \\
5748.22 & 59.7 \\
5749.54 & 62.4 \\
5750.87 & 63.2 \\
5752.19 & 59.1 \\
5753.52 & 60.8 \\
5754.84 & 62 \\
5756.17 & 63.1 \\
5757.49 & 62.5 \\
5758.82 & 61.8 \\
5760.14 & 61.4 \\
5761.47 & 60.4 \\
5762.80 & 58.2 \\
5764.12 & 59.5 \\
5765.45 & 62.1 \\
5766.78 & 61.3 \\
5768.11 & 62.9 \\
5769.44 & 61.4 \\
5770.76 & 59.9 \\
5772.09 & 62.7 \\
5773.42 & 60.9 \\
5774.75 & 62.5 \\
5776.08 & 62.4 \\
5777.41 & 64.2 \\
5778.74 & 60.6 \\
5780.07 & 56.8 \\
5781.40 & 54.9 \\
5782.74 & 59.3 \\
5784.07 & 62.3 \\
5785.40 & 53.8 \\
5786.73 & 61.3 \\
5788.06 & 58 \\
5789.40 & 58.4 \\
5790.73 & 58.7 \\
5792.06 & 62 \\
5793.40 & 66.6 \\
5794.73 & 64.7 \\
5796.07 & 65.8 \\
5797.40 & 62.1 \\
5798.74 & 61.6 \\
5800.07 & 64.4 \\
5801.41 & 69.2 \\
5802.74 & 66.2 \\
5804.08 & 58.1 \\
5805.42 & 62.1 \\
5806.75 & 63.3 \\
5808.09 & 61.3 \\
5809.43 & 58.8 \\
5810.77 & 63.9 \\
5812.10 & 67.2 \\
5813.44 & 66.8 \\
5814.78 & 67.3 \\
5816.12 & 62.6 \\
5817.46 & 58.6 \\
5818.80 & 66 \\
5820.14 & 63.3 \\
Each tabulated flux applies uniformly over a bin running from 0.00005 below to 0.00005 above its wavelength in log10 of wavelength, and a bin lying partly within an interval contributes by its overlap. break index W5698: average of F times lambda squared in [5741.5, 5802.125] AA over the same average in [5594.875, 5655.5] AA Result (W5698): 1.1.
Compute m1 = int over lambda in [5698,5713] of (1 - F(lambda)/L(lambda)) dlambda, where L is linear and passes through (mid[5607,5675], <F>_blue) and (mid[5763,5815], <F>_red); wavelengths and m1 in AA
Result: 0.9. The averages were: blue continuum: 59.1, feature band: 56.8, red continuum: 61.9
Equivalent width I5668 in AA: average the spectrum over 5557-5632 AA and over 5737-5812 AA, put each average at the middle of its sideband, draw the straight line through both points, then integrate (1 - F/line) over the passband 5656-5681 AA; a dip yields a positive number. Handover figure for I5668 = -0.7 AA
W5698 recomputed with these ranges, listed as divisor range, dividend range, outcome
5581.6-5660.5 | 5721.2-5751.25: 1.10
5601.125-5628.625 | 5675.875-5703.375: 1.07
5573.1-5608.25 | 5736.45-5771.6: 1.18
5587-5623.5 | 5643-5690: 1.11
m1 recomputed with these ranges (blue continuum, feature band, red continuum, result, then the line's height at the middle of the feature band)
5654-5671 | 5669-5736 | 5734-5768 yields 0.6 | 59.8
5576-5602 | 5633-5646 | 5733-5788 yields -1.2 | 56.1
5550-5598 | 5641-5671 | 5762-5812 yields -0.9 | 58.1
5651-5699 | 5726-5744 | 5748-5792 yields 0.2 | 60.2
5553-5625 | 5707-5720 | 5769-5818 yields 0.4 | 59.6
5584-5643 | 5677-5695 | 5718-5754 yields -0.3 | 58.9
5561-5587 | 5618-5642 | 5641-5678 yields -0.2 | 58.6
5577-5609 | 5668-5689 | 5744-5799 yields -0.6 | 57.9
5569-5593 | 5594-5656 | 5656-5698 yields -1.7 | 56.7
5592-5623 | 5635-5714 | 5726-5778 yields -1.6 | 58.3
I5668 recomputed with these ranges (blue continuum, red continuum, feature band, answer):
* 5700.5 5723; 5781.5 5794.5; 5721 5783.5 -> -1.7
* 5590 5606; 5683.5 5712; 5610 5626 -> -0.1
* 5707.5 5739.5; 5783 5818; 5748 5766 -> -0.1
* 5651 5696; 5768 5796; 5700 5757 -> 0.7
